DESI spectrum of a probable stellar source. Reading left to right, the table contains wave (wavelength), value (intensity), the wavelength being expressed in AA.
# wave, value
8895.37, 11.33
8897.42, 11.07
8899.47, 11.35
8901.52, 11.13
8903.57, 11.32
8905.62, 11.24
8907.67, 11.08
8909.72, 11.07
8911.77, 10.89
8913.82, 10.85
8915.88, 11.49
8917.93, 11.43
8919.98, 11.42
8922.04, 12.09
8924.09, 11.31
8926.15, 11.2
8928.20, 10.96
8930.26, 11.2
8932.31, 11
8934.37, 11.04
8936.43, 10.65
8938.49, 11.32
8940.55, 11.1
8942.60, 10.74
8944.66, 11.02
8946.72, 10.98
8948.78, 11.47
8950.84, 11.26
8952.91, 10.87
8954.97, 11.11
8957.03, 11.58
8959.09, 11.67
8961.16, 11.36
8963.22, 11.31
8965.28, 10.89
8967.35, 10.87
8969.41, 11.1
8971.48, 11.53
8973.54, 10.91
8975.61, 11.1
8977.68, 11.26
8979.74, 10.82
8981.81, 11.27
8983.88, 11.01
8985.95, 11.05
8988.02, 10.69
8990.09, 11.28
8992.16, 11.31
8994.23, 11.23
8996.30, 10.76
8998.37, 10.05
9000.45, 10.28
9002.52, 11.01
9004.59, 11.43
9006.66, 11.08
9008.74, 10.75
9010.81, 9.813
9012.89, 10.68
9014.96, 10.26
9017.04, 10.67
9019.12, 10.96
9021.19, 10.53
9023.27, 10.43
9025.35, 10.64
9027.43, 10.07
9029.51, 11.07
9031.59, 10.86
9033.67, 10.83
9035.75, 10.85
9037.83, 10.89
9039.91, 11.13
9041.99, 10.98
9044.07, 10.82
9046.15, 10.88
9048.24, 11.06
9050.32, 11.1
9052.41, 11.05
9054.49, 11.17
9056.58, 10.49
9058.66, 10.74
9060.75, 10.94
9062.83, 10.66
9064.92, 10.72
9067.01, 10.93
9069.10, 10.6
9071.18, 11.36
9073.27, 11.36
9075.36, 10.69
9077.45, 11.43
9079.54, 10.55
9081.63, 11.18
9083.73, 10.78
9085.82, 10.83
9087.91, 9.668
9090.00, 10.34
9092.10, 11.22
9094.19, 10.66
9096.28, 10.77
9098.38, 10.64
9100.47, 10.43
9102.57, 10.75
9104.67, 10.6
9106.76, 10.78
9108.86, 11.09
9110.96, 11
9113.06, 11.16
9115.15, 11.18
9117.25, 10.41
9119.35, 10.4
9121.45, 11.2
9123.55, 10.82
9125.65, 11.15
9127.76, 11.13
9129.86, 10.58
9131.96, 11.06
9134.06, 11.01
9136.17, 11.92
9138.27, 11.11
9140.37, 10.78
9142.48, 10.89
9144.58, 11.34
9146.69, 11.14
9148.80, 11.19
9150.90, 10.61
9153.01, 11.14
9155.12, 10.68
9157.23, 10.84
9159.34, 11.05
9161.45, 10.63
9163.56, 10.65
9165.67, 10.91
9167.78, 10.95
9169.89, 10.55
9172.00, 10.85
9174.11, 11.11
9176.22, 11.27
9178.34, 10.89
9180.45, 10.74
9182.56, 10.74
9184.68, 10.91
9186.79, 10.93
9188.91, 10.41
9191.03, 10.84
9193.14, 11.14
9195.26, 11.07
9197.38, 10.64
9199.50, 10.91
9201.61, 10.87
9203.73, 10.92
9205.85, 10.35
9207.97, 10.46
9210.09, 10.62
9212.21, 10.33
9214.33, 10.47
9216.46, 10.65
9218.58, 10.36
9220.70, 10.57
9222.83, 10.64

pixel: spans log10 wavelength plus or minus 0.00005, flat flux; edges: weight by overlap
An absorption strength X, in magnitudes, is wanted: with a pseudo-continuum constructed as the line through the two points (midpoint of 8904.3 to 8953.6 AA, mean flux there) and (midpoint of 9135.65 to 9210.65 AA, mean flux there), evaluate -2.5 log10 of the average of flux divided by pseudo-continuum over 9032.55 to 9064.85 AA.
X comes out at 0.01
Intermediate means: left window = 11.2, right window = 10.9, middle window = 10.9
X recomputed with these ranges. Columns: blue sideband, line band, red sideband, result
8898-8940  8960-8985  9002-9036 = -0.019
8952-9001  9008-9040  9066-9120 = 0.032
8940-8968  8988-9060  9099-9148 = 0.028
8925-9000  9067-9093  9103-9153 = 0.017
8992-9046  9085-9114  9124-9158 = 0.023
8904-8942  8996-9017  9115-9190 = 0.048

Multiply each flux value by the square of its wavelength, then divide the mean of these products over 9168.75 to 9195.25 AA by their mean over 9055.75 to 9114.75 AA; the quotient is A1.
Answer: 1.0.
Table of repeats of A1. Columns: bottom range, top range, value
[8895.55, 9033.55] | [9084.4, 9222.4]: 1.02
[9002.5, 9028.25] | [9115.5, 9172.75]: 1.06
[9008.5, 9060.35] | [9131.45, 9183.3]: 1.05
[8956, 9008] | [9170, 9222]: 1.02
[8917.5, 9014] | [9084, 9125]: 1.00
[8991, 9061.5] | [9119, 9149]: 1.05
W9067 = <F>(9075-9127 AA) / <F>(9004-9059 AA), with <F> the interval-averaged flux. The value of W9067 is 1.00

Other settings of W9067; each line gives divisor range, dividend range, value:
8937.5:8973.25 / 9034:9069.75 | 0.97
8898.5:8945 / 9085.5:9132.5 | 0.96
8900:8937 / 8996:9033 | 0.95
